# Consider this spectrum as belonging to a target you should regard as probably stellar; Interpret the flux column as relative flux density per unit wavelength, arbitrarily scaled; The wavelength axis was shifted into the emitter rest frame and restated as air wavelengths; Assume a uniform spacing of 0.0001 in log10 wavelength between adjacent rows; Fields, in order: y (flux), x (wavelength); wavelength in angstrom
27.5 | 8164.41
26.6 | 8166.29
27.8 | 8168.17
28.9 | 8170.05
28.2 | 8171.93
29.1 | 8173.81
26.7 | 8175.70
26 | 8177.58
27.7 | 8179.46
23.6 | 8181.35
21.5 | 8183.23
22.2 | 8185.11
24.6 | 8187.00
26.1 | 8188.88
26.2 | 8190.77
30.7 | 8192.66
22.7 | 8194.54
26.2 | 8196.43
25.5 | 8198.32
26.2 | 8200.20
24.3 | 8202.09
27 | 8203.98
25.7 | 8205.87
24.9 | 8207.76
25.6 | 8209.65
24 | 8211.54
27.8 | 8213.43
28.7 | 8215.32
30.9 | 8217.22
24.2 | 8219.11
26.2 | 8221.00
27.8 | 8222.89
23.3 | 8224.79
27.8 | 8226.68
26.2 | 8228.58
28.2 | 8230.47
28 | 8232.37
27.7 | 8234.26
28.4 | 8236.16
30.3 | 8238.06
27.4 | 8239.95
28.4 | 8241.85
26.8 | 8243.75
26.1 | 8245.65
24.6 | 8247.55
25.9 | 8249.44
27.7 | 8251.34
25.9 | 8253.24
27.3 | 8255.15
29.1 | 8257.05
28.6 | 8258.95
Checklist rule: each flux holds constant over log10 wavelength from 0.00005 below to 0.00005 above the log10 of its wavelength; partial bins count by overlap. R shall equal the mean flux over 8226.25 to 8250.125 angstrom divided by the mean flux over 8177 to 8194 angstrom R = 1.1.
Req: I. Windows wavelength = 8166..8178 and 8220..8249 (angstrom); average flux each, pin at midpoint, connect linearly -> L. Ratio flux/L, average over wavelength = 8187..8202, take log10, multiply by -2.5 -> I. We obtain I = 0.06 mag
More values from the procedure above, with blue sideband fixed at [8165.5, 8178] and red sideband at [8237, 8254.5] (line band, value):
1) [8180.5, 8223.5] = 0.067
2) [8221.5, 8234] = 0.011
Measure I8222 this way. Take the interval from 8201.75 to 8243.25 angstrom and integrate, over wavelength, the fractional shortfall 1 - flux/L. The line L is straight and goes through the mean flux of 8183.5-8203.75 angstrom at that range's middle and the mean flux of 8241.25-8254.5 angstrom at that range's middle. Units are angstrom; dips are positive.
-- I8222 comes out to -1.6 angstrom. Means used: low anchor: 25.4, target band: 27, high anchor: 26.4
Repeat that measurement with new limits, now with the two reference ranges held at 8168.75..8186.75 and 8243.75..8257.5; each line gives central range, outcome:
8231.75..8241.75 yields -0.7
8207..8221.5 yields -0.2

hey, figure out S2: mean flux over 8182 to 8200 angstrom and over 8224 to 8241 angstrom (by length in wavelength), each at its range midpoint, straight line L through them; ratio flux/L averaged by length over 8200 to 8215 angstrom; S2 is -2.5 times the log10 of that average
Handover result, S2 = 0.01 mag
